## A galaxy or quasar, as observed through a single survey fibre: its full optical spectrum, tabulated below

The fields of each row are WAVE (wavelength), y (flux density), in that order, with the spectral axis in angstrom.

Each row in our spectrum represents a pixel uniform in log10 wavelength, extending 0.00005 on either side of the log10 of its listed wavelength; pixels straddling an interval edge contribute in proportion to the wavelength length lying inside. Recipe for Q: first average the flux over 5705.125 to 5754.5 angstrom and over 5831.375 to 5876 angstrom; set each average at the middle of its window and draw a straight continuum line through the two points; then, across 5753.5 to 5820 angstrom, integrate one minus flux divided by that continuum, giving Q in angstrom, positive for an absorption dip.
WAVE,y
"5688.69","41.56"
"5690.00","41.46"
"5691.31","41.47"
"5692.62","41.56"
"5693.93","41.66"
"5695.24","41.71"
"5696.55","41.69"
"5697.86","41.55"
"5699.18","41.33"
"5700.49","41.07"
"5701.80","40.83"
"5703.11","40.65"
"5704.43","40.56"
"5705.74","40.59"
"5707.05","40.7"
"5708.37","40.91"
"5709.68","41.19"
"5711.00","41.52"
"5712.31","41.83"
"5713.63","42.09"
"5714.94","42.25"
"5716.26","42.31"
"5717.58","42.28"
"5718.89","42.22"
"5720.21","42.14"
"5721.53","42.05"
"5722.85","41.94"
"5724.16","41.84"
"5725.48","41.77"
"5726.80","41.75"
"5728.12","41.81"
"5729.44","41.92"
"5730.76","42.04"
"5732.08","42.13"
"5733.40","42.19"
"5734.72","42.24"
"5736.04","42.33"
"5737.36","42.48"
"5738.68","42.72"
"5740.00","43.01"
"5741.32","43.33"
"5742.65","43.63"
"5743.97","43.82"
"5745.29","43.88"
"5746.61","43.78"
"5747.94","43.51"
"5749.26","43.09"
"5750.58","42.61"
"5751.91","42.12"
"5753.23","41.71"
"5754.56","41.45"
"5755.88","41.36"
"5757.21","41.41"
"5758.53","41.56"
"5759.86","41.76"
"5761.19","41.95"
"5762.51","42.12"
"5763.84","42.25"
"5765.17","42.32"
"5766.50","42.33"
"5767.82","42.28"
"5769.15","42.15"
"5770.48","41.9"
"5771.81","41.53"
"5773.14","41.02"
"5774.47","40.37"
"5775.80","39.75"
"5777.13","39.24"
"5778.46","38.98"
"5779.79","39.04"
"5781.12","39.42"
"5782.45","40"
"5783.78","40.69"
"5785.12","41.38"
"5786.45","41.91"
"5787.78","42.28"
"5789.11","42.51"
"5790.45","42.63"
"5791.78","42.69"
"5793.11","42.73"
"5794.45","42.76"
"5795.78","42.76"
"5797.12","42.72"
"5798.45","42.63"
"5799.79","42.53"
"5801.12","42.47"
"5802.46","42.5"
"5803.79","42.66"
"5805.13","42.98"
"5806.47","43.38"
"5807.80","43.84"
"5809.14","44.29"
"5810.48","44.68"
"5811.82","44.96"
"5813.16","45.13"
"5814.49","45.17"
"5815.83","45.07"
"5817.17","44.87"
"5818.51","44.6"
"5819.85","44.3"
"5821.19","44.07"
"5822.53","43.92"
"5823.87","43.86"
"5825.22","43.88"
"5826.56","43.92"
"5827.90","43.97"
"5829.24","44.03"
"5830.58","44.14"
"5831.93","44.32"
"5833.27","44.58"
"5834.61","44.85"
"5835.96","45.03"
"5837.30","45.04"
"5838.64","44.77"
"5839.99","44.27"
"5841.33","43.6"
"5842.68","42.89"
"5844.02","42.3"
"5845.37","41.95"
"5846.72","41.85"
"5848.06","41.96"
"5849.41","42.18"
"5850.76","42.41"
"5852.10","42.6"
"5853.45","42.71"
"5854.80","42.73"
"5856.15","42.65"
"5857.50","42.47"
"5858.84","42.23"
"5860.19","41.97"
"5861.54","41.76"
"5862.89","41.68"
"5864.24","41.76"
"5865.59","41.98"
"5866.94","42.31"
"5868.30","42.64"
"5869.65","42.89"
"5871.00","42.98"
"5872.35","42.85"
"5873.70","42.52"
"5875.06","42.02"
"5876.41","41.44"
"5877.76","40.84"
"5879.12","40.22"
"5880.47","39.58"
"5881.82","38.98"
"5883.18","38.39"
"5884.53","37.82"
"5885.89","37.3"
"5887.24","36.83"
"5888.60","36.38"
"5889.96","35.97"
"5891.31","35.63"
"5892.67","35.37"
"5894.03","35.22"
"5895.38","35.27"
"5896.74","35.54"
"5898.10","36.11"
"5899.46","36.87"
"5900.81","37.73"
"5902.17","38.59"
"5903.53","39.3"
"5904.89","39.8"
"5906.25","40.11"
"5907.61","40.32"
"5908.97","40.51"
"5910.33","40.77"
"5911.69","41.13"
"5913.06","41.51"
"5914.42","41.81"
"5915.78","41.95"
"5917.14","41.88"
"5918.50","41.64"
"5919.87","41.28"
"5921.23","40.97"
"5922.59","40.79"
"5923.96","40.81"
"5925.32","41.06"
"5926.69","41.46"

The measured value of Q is 0.4 angstrom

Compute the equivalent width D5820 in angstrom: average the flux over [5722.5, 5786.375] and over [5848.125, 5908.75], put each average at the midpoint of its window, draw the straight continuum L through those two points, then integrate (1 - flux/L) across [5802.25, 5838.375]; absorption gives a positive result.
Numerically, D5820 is -3.0 angstrom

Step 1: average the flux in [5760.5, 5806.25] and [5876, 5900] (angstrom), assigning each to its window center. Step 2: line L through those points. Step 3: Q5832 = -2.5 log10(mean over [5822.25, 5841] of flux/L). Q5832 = -0.12 mag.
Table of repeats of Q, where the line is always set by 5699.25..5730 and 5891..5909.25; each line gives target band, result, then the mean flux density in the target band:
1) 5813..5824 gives -1.5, 44.6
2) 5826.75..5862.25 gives -4.1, 43.2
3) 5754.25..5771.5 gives -0.6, 41.9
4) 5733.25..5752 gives -0.9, 43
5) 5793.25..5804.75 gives -0.8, 42.6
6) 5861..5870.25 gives -0.9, 42.1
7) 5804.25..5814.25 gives -1.2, 44.2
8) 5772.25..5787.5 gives 0.0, 40.2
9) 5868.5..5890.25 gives -1.1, 39.9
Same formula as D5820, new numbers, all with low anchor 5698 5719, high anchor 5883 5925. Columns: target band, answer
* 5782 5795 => -0.53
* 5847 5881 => -2.32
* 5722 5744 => -0.70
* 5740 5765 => -1.05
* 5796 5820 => -2.21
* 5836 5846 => -1.00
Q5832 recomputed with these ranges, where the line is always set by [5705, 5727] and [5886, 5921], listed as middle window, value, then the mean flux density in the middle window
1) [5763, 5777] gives -0.02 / 41.5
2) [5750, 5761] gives -0.02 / 41.7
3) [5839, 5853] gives -0.08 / 42.6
